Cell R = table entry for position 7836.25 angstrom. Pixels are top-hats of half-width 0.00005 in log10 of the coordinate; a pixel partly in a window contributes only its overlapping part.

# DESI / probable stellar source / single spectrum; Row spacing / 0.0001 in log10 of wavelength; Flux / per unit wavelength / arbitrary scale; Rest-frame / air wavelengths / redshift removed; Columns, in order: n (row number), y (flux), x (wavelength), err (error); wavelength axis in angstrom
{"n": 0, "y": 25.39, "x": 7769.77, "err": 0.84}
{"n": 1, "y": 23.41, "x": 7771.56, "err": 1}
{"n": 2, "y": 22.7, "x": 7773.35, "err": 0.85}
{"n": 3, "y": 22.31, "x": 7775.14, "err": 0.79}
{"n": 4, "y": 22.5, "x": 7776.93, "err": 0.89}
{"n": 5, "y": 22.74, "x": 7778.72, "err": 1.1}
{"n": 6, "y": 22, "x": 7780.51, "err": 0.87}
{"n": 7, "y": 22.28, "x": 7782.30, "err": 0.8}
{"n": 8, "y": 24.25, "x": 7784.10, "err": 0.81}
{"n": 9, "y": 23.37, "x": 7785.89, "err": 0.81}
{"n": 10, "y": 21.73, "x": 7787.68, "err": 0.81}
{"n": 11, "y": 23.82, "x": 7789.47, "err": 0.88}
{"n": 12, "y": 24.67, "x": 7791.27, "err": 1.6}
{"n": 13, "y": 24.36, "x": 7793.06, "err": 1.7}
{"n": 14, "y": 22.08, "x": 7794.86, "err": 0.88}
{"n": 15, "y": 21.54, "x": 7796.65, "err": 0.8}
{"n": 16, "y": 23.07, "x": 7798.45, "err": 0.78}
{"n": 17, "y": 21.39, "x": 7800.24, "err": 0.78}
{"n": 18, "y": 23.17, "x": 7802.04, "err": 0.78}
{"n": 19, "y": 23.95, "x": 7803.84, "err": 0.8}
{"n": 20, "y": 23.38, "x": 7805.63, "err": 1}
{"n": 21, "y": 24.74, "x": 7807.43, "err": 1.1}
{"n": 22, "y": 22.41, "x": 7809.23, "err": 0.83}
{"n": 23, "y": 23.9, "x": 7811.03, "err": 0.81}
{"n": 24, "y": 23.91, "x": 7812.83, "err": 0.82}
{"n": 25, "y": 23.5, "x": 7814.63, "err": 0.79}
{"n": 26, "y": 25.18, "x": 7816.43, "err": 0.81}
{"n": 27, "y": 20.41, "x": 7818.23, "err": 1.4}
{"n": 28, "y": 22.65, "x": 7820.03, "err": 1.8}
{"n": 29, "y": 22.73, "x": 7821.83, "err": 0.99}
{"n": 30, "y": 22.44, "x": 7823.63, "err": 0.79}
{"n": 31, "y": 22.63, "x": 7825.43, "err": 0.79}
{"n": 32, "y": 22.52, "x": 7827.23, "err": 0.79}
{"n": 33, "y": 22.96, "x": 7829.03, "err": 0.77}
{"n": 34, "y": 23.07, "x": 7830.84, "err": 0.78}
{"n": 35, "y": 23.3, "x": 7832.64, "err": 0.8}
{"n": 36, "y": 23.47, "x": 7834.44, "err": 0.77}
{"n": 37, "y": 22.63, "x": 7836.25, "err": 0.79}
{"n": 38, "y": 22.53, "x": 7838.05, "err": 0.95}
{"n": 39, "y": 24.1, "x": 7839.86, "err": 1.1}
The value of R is 22.63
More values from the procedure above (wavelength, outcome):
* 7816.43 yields 25.18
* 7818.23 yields 20.41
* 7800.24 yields 21.39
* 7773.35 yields 22.7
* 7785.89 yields 23.37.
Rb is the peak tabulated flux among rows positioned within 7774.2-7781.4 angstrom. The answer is 22.74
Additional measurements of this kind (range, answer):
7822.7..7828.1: 22.63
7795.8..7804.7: 23.95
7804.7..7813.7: 24.74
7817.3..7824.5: 22.73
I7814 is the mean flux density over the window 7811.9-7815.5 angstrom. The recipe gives 23.7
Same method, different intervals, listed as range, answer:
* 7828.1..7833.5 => 23.1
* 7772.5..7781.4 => 22.5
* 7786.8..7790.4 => 22.8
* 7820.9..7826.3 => 22.6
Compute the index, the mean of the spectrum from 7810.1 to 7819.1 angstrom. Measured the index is 23.4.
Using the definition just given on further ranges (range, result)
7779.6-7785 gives 22.8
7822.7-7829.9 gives 22.7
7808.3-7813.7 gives 23.4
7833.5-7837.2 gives 23.1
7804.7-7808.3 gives 24.1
